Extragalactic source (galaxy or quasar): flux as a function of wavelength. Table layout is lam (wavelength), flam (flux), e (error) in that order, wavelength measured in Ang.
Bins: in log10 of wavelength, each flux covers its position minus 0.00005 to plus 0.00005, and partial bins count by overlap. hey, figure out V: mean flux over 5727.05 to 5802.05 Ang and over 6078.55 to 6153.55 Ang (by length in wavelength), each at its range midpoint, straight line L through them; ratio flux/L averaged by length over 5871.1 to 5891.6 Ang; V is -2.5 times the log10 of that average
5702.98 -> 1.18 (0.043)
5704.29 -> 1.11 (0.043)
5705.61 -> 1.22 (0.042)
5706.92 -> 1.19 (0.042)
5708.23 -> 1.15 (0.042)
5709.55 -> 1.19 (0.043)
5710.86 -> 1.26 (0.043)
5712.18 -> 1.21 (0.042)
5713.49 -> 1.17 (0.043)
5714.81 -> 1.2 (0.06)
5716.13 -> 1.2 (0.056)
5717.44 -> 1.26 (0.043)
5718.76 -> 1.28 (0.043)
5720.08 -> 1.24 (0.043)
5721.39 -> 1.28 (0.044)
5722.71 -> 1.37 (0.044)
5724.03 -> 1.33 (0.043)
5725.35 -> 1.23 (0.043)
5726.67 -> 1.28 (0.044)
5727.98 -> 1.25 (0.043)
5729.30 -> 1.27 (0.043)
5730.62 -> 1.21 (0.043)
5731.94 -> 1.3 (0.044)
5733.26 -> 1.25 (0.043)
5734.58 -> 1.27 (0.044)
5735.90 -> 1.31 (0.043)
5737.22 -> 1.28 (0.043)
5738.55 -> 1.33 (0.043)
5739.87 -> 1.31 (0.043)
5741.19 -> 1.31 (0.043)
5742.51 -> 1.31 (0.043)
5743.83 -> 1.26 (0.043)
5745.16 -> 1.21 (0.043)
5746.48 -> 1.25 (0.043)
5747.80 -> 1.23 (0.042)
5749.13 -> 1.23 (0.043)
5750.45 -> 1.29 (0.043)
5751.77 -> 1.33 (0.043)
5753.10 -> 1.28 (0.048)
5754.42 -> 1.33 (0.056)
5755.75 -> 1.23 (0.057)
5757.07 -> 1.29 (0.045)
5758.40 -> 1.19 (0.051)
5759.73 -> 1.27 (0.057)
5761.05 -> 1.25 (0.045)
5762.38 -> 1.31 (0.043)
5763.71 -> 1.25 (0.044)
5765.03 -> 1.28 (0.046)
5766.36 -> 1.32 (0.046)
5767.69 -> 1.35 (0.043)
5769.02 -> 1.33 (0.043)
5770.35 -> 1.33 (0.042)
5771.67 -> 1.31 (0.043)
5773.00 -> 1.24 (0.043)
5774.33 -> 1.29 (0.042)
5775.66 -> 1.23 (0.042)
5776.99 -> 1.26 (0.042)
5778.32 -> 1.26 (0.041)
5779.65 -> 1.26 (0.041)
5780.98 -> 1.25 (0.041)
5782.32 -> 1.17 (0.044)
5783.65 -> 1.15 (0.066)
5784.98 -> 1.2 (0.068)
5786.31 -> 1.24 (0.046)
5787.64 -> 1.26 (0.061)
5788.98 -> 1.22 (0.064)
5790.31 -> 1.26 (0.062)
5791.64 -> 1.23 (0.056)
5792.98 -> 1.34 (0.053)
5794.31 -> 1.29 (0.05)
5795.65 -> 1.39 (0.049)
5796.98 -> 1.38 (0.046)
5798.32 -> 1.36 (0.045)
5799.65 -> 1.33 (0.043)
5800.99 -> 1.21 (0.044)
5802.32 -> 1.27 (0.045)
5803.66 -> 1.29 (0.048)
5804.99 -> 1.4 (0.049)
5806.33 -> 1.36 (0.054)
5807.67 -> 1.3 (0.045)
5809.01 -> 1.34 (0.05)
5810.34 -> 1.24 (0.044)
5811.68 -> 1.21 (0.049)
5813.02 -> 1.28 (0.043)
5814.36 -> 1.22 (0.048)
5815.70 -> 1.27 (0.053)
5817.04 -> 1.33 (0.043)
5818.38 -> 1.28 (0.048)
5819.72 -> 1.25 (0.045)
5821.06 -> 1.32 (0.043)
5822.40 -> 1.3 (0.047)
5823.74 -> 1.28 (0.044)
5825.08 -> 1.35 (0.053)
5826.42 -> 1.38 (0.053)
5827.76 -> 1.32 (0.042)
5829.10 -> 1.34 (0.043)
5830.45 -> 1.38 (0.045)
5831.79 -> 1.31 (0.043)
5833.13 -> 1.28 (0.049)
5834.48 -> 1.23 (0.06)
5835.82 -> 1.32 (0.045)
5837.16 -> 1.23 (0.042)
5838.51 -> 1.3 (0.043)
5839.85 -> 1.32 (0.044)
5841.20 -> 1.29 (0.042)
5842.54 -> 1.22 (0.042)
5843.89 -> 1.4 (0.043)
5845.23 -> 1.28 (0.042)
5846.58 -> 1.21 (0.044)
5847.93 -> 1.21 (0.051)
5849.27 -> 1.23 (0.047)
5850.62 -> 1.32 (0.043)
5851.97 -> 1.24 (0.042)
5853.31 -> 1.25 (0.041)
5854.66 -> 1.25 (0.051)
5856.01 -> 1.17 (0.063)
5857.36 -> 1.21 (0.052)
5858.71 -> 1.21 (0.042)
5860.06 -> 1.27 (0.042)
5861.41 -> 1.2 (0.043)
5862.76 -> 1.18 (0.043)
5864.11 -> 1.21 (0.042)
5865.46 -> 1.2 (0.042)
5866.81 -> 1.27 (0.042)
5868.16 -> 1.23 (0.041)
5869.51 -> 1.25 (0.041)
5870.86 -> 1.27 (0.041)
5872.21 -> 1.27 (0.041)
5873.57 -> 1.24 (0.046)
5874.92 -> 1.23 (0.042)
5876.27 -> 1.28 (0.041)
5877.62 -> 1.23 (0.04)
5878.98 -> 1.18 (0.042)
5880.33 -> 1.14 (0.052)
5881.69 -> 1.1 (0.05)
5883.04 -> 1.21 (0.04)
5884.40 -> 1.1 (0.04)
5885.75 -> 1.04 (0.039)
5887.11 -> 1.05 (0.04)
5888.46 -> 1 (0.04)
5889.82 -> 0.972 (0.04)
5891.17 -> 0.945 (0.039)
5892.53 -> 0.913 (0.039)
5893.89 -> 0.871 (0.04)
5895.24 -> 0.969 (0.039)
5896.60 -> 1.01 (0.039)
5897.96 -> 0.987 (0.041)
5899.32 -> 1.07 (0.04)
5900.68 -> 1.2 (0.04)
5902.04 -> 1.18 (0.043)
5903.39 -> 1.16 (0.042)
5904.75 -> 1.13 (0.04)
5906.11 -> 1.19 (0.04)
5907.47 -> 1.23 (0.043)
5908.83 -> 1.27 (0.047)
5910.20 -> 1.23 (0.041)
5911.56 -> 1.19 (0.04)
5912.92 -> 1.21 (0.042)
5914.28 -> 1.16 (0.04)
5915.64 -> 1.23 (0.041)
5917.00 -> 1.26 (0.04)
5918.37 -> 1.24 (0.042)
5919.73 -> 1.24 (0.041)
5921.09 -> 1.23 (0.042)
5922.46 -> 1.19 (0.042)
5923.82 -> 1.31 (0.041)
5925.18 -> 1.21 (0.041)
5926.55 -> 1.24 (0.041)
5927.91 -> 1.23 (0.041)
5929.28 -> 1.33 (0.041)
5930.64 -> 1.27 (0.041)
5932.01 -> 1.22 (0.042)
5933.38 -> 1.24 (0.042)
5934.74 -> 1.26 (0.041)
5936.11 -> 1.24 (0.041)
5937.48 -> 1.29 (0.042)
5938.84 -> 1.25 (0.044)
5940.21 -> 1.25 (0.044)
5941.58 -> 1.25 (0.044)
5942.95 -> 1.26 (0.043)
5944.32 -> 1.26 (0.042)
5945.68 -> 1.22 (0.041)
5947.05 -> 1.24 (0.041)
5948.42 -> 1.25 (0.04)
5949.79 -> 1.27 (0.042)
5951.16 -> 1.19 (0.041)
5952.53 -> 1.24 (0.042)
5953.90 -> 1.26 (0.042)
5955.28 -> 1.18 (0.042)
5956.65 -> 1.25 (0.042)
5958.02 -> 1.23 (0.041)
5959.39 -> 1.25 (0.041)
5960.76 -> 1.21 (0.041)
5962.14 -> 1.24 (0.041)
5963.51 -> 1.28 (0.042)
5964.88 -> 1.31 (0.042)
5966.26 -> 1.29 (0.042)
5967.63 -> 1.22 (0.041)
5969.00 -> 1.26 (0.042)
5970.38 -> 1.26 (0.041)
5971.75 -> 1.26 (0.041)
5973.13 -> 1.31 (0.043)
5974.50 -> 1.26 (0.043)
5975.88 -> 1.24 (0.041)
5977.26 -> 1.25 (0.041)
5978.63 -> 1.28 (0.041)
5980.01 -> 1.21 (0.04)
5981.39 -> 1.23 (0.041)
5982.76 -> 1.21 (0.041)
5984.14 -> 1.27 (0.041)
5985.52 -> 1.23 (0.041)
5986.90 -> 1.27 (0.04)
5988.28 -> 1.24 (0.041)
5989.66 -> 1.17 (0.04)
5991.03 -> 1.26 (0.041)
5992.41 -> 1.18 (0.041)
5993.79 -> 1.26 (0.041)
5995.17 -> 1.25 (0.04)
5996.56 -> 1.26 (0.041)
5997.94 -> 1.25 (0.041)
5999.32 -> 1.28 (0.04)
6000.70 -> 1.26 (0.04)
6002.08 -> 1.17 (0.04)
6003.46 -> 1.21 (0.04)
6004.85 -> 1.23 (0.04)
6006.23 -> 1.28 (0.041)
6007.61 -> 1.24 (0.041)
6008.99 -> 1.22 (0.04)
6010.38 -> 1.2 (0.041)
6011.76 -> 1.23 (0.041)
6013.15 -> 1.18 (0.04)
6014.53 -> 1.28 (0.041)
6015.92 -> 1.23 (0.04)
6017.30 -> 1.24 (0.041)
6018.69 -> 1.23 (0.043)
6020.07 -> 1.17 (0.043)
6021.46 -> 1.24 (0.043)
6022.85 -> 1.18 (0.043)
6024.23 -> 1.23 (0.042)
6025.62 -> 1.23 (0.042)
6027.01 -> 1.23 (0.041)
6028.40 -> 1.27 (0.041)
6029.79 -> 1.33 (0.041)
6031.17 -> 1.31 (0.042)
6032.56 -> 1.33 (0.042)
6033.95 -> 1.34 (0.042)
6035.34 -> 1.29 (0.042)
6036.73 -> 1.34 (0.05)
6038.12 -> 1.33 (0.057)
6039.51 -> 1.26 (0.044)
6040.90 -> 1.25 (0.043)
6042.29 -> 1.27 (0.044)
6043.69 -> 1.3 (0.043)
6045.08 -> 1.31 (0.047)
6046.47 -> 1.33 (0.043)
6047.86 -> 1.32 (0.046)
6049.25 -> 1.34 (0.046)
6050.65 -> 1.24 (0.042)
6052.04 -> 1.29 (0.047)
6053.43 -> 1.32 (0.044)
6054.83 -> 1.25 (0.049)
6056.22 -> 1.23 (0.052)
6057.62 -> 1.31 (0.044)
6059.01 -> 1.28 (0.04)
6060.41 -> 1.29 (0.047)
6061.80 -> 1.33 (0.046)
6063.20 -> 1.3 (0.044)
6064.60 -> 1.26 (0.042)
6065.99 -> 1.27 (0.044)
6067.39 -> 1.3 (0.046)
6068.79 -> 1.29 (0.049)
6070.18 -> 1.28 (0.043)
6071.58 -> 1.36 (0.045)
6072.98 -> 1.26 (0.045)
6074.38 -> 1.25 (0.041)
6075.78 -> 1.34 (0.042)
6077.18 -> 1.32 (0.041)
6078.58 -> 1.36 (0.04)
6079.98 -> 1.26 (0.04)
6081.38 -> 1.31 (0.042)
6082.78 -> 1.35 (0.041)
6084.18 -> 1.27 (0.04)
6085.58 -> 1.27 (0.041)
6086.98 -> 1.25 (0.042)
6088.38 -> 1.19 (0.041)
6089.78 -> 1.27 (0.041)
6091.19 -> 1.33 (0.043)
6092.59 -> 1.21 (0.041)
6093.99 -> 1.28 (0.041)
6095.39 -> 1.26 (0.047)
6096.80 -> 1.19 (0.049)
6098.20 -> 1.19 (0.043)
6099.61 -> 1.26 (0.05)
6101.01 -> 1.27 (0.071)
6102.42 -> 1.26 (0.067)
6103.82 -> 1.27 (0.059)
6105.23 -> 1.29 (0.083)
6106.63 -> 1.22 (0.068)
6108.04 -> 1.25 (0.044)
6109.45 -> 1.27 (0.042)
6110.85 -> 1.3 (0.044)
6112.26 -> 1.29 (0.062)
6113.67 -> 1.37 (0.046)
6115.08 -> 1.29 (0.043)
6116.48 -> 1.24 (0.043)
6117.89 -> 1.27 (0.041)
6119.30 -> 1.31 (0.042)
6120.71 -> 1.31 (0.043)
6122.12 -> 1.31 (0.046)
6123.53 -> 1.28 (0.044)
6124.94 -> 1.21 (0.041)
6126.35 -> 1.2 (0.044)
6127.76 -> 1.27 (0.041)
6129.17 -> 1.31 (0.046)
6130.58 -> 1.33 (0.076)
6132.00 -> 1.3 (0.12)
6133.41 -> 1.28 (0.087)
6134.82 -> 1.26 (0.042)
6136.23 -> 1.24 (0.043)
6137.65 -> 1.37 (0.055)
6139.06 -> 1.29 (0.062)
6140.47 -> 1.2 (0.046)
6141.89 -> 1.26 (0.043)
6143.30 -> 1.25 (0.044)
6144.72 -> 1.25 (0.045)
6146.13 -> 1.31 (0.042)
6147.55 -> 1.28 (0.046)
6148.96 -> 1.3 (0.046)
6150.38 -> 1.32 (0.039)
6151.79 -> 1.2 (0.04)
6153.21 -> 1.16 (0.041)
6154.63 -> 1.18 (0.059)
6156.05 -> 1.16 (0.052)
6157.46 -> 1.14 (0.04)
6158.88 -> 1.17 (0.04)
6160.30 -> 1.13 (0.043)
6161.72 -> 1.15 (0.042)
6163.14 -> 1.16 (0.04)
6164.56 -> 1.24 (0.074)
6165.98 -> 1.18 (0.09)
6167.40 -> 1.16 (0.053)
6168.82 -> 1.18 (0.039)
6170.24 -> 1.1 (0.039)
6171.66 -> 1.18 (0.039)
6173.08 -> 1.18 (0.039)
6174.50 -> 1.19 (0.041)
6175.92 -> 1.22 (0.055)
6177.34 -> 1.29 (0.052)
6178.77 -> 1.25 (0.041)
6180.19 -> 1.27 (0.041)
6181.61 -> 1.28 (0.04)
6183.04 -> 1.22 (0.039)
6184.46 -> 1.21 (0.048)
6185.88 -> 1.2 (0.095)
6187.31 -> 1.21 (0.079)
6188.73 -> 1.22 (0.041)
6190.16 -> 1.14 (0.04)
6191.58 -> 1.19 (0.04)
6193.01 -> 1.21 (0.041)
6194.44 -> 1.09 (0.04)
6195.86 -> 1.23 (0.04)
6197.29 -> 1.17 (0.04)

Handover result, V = 0.12 mag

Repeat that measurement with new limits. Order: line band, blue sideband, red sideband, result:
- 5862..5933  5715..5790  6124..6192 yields 0.07 mag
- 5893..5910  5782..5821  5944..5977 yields 0.14 mag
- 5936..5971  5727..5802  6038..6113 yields 0.03 mag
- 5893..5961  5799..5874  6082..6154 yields 0.06 mag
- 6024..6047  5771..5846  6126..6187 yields -0.04 mag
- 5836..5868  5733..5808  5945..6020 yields 0.01 mag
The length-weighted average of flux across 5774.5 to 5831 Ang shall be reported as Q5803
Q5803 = 1.29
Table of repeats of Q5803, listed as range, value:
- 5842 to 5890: 1.21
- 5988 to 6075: 1.26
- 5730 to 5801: 1.27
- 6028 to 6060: 1.3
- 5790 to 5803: 1.31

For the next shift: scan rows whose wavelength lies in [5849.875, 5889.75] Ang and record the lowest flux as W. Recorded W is 1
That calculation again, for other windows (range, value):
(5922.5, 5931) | 1.21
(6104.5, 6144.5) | 1.2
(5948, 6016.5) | 1.17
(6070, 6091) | 1.19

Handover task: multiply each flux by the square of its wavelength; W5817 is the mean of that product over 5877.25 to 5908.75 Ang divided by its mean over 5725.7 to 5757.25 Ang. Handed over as 0.9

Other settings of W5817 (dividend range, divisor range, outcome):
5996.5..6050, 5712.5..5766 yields 1.10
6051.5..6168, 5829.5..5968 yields 1.12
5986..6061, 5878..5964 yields 1.10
